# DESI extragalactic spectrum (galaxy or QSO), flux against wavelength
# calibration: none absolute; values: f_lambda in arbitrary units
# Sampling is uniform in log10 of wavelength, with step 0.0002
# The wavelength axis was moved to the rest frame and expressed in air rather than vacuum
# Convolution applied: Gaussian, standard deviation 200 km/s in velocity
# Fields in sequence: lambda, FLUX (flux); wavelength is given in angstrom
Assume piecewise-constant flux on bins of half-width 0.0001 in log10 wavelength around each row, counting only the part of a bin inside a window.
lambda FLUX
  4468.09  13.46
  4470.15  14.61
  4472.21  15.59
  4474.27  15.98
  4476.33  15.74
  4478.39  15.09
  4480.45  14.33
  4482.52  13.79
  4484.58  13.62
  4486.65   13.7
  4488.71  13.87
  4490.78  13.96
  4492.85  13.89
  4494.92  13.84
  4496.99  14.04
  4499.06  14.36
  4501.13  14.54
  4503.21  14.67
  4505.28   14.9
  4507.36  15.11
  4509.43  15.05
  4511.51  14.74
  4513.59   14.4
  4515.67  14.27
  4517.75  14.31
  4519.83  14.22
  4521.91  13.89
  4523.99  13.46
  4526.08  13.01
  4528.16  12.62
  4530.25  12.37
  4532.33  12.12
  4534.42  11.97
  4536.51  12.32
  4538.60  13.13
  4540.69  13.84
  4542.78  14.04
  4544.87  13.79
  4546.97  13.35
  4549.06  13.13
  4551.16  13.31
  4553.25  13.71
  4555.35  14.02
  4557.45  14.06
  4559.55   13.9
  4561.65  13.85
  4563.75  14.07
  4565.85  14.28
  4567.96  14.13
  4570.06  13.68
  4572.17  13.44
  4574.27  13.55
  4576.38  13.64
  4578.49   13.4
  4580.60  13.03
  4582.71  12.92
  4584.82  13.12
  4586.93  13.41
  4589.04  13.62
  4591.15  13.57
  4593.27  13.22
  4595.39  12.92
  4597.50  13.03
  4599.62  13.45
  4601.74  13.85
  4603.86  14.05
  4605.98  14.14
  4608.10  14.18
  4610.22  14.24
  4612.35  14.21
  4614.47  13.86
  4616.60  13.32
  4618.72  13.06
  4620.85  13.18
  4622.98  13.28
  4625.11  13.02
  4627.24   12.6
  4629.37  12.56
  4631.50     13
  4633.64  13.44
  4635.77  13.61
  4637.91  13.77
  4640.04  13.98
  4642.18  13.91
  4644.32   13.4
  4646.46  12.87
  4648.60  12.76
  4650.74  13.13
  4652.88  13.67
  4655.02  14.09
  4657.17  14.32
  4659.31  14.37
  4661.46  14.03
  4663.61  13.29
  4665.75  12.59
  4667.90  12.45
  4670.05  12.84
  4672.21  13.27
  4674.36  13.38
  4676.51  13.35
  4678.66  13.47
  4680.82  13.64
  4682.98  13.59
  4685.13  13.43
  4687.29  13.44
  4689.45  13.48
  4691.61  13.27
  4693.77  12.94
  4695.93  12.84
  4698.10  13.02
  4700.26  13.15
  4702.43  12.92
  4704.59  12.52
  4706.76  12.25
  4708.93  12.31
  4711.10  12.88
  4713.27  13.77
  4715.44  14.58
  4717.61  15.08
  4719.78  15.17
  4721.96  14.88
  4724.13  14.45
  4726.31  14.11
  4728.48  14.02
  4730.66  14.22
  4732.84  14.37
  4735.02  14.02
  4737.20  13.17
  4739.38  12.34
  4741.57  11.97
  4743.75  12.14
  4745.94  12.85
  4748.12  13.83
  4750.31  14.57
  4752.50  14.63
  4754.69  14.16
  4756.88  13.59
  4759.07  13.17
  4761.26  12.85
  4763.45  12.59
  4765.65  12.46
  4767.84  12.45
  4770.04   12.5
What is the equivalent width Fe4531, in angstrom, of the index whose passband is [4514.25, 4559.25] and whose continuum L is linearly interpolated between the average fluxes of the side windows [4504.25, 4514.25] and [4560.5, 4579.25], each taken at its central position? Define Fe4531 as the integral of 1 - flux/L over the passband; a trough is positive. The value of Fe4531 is 3.0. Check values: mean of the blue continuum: 14.9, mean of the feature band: 13.4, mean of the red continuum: 13.8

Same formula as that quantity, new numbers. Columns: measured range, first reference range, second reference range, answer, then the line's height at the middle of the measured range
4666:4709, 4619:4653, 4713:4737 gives 2.55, 13.9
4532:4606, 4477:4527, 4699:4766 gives 2.86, 14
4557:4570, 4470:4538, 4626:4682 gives -0.22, 13.8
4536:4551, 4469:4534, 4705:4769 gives 0.70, 14.1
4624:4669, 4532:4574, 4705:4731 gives 1.26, 13.8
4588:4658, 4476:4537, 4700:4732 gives 1.79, 13.8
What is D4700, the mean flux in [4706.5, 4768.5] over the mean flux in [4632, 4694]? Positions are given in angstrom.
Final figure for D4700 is 1.0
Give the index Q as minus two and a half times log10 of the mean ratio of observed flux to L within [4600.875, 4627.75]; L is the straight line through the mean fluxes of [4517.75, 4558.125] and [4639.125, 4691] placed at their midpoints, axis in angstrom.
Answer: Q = -0.02 mag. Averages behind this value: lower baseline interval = 13.3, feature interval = 13.6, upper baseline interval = 13.4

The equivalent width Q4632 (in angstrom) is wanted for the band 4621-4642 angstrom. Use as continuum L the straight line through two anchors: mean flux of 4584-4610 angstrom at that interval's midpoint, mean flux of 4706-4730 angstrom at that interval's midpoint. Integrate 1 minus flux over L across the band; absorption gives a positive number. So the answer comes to 0.64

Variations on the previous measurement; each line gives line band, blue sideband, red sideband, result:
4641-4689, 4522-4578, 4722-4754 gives 0.53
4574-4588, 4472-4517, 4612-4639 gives 0.42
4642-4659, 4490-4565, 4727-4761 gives 0.13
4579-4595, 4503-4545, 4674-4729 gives 0.45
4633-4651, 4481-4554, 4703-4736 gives 0.52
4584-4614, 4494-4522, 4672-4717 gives 0.46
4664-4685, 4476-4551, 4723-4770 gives 0.55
